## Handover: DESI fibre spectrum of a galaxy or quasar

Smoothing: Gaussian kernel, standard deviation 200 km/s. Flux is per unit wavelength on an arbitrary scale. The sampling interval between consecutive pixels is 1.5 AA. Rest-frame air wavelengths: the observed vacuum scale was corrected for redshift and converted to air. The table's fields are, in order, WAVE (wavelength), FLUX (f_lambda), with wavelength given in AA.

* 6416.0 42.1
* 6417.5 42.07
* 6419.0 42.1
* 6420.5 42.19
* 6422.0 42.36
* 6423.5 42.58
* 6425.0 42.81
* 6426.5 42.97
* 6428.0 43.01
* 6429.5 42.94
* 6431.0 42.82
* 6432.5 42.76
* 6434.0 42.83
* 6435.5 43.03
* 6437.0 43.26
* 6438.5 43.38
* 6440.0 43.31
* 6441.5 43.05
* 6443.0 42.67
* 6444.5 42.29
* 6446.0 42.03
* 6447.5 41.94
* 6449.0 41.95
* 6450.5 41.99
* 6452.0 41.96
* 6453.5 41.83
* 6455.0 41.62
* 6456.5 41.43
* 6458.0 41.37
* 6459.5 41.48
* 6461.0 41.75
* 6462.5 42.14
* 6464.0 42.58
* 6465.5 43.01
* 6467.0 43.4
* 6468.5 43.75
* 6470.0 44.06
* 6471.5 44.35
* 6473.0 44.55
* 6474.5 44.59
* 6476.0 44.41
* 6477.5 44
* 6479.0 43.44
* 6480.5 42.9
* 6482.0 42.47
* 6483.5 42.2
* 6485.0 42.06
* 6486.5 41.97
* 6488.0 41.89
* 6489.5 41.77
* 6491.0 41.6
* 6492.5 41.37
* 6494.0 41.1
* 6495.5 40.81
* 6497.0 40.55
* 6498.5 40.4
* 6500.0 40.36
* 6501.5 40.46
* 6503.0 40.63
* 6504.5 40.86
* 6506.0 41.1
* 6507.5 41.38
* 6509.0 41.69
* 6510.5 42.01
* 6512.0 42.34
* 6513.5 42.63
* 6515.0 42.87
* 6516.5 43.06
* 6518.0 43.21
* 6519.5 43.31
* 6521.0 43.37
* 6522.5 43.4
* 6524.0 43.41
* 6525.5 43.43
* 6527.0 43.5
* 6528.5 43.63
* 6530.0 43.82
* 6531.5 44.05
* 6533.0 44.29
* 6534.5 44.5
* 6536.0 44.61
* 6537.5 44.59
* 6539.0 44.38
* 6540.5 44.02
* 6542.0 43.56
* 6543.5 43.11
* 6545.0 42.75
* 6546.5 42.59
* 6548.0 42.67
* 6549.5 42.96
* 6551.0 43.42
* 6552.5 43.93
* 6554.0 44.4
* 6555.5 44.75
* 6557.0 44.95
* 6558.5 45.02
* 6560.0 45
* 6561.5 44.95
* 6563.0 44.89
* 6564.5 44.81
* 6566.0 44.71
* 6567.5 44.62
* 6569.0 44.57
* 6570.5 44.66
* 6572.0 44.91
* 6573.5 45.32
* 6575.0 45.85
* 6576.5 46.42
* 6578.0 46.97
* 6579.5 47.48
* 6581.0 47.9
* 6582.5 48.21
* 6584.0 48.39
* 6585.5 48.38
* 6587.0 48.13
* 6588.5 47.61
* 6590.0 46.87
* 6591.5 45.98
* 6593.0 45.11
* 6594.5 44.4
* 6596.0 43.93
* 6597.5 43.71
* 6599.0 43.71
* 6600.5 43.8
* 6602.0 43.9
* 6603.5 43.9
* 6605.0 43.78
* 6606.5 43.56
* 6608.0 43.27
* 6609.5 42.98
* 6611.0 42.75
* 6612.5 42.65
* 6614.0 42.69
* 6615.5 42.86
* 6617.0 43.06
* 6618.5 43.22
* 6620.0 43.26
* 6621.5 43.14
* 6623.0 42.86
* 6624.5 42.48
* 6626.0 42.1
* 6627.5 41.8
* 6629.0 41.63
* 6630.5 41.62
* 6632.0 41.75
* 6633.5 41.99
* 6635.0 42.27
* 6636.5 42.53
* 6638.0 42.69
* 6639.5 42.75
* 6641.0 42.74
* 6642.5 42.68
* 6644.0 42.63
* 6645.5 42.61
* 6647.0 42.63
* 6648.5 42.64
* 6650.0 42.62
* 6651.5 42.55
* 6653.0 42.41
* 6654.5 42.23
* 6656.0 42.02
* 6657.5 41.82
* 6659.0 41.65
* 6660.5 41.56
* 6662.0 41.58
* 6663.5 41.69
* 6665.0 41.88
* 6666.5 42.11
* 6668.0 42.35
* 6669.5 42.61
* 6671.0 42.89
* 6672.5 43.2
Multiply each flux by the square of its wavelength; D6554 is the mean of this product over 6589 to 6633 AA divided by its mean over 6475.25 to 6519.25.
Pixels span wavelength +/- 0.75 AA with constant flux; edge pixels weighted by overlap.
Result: 1.1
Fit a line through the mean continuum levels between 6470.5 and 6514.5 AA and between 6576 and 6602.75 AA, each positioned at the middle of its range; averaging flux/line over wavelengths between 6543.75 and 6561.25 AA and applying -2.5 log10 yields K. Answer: 0.02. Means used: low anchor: 42.1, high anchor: 46.2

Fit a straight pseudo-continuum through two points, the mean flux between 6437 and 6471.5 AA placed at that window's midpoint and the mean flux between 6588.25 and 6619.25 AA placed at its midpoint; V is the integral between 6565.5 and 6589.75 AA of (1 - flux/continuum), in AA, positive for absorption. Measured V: -1.6 AA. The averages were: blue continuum 42.5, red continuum 43.9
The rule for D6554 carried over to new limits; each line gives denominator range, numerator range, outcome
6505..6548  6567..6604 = 1.08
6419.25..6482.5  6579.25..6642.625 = 1.08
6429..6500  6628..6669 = 1.05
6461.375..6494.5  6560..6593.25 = 1.11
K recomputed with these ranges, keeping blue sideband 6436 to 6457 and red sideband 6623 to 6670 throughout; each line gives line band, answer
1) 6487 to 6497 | 0.025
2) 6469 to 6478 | -0.050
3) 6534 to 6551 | -0.033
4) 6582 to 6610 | -0.074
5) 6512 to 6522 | -0.018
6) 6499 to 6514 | 0.026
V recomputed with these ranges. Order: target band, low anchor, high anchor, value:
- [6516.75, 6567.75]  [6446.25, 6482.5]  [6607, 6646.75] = -1.5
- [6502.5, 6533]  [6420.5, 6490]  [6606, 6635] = -0.1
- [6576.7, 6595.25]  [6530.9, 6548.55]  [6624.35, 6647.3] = -1.7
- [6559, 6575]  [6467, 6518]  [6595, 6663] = -0.9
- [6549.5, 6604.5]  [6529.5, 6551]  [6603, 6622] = -2.5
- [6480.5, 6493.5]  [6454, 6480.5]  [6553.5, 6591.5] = 0.5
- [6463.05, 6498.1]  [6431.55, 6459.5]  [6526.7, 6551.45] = 0.1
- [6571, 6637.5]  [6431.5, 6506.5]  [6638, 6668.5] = -3.2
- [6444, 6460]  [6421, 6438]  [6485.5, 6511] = 0.2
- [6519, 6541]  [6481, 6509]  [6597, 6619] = -1.0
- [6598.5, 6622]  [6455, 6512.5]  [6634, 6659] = -0.5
